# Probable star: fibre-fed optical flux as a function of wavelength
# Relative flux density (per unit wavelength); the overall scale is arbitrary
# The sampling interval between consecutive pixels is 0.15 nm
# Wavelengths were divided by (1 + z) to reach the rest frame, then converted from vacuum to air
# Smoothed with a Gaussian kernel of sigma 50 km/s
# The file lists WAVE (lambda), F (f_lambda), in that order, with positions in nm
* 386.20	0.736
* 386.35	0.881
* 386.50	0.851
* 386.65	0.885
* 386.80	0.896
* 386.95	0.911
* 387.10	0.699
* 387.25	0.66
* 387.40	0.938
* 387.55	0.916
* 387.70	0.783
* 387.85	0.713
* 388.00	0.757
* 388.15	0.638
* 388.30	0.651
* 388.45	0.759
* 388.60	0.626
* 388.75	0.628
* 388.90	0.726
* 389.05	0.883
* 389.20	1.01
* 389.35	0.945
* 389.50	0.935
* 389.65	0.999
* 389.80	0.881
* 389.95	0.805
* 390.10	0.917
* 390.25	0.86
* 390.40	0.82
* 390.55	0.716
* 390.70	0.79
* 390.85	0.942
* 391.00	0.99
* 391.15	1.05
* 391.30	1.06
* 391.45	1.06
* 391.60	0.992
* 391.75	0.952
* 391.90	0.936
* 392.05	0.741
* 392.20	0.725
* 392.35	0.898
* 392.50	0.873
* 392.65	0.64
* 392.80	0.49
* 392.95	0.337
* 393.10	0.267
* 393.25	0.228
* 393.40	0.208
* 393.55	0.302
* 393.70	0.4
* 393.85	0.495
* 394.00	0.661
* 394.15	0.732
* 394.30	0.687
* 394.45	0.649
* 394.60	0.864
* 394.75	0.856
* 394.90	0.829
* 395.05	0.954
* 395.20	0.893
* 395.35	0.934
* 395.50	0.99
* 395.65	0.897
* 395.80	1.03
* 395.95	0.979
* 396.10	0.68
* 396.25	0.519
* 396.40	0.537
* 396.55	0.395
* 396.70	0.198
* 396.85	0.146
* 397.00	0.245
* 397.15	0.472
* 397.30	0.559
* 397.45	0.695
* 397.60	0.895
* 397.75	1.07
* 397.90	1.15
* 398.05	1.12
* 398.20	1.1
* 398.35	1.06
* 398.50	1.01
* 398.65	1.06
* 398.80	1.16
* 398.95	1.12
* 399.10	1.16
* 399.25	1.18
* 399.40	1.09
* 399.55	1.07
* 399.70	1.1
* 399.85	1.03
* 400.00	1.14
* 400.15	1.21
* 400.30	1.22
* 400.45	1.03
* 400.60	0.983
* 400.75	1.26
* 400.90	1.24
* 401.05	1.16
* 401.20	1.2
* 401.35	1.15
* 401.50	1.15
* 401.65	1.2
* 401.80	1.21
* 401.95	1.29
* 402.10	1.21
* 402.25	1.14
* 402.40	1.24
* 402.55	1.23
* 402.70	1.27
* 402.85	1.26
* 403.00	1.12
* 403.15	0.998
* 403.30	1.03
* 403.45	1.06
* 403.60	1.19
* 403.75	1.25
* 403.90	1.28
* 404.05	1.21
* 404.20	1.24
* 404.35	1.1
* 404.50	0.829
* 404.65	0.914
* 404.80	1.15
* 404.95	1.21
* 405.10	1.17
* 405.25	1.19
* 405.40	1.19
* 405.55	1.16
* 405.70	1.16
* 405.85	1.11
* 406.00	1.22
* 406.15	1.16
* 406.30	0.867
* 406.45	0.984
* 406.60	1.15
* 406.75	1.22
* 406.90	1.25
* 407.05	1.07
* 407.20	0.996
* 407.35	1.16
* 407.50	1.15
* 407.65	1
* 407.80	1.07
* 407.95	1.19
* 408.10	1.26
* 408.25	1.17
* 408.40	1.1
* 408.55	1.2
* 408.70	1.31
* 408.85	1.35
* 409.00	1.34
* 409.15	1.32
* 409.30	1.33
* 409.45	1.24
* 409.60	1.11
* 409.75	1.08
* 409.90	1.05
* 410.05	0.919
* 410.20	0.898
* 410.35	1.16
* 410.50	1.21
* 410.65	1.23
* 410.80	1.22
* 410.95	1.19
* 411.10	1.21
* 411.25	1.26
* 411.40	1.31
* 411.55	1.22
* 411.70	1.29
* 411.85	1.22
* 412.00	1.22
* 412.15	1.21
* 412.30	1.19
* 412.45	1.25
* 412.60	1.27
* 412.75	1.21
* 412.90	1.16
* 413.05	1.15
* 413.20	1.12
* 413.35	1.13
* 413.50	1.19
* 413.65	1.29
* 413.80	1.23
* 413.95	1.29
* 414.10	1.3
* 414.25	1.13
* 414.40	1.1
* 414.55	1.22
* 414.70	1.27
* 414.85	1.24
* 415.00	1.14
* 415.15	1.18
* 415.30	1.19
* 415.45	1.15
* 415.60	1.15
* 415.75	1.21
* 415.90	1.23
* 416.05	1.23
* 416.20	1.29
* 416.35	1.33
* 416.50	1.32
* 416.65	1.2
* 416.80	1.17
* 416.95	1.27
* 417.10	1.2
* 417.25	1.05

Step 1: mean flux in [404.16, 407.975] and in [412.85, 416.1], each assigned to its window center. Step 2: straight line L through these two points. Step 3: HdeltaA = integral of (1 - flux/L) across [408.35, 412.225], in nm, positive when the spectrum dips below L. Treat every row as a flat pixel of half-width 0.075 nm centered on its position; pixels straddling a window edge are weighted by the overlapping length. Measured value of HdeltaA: -0.16 nm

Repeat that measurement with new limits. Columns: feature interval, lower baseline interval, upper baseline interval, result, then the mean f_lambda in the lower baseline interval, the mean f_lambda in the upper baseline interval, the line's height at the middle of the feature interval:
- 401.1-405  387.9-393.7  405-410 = -0.40 nm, 0.759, 1.16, 1.05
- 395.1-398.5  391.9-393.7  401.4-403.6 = 0.14 nm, 0.531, 1.17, 0.796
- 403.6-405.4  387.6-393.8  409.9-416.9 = -0.21 nm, 0.754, 1.2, 1.03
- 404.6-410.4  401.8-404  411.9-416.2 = 0.24 nm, 1.18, 1.2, 1.19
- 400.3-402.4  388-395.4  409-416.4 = -0.47 nm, 0.759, 1.2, 0.962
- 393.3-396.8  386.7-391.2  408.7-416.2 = 0.95 nm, 0.827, 1.2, 0.925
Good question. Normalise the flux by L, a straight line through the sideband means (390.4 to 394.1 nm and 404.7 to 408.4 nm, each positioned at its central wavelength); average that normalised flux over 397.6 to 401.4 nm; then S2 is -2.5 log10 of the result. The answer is -0.21 mag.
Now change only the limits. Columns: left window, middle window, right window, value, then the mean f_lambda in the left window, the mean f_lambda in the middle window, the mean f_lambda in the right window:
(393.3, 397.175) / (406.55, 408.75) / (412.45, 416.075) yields -0.149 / 0.636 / 1.15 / 1.2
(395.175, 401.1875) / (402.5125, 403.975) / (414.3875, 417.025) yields -0.159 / 0.923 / 1.17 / 1.22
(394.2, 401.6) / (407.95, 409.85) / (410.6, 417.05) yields -0.096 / 0.921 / 1.23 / 1.22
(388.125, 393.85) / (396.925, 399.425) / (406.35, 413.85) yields -0.035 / 0.752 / 0.947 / 1.18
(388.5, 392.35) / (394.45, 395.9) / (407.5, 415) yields 0.056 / 0.879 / 0.904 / 1.2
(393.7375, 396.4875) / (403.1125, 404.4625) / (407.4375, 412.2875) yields -0.125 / 0.781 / 1.15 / 1.19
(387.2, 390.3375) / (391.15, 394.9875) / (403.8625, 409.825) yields 0.286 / 0.812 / 0.684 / 1.15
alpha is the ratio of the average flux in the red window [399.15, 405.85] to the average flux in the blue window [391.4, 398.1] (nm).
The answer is 1.67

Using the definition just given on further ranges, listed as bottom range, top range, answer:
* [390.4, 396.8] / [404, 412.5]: 1.61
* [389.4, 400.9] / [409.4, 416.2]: 1.43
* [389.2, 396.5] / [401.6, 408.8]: 1.49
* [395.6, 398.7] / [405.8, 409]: 1.53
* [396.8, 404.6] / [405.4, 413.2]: 1.09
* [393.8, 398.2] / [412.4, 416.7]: 1.65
